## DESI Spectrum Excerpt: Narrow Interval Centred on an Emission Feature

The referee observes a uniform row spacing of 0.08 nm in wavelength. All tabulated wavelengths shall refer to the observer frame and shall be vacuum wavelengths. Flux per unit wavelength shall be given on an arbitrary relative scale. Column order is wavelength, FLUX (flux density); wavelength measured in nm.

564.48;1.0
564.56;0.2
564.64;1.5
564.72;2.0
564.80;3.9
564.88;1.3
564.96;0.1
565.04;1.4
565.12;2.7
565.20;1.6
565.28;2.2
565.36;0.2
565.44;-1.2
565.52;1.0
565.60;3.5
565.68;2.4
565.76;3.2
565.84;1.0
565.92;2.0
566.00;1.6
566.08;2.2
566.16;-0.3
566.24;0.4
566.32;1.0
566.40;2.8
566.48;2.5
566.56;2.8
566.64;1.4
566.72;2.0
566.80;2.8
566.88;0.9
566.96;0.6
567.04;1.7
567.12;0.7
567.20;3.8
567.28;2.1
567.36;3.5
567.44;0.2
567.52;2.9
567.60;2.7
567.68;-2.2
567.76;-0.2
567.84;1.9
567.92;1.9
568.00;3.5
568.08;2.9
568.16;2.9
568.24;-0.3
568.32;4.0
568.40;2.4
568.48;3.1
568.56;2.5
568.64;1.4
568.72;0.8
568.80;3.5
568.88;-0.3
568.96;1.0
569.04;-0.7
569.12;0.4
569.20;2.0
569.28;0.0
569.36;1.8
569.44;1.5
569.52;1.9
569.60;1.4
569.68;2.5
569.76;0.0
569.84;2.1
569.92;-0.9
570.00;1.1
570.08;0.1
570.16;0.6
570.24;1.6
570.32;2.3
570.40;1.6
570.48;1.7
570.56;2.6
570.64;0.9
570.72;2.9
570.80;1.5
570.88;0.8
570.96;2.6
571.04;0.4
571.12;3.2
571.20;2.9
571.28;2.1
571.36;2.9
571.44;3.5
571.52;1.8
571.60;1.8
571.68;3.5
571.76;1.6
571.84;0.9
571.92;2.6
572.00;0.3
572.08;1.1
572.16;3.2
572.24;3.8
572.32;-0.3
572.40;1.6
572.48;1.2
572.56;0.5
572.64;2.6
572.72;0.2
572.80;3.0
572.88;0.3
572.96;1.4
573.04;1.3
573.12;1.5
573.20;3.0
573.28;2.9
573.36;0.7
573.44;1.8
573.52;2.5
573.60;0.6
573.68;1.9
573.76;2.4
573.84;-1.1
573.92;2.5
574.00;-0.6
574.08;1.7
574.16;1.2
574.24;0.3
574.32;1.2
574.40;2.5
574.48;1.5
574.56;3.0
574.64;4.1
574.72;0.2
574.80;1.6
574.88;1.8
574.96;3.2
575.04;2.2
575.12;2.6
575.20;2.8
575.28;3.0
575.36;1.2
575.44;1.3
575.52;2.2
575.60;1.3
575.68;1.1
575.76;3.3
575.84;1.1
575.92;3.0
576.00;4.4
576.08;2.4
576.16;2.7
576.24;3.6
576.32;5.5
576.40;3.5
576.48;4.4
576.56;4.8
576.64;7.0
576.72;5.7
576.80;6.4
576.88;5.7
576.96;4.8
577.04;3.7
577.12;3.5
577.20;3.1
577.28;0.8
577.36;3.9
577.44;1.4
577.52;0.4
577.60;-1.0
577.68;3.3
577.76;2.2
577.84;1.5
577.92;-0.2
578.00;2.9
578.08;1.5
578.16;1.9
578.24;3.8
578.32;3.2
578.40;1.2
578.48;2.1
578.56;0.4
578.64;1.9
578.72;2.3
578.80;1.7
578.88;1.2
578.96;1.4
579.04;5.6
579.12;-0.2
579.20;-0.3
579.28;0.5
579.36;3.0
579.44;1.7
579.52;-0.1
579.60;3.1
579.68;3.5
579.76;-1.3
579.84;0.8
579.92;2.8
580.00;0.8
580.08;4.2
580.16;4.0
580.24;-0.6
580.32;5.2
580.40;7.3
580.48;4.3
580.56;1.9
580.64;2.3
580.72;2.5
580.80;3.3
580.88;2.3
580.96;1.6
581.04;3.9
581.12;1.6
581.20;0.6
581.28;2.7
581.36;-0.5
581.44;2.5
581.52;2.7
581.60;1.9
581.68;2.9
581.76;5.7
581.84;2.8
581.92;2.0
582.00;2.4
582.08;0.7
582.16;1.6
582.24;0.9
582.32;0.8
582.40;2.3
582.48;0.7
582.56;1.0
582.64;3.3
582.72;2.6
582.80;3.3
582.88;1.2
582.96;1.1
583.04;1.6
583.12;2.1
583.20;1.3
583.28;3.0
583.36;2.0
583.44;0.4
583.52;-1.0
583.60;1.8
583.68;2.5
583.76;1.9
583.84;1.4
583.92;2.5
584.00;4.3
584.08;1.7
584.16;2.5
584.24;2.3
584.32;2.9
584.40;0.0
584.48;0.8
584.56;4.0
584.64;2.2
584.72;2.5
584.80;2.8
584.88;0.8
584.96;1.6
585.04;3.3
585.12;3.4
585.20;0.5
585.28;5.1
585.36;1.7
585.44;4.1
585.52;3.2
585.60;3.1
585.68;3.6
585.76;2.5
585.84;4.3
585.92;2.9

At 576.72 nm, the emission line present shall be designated [O II]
